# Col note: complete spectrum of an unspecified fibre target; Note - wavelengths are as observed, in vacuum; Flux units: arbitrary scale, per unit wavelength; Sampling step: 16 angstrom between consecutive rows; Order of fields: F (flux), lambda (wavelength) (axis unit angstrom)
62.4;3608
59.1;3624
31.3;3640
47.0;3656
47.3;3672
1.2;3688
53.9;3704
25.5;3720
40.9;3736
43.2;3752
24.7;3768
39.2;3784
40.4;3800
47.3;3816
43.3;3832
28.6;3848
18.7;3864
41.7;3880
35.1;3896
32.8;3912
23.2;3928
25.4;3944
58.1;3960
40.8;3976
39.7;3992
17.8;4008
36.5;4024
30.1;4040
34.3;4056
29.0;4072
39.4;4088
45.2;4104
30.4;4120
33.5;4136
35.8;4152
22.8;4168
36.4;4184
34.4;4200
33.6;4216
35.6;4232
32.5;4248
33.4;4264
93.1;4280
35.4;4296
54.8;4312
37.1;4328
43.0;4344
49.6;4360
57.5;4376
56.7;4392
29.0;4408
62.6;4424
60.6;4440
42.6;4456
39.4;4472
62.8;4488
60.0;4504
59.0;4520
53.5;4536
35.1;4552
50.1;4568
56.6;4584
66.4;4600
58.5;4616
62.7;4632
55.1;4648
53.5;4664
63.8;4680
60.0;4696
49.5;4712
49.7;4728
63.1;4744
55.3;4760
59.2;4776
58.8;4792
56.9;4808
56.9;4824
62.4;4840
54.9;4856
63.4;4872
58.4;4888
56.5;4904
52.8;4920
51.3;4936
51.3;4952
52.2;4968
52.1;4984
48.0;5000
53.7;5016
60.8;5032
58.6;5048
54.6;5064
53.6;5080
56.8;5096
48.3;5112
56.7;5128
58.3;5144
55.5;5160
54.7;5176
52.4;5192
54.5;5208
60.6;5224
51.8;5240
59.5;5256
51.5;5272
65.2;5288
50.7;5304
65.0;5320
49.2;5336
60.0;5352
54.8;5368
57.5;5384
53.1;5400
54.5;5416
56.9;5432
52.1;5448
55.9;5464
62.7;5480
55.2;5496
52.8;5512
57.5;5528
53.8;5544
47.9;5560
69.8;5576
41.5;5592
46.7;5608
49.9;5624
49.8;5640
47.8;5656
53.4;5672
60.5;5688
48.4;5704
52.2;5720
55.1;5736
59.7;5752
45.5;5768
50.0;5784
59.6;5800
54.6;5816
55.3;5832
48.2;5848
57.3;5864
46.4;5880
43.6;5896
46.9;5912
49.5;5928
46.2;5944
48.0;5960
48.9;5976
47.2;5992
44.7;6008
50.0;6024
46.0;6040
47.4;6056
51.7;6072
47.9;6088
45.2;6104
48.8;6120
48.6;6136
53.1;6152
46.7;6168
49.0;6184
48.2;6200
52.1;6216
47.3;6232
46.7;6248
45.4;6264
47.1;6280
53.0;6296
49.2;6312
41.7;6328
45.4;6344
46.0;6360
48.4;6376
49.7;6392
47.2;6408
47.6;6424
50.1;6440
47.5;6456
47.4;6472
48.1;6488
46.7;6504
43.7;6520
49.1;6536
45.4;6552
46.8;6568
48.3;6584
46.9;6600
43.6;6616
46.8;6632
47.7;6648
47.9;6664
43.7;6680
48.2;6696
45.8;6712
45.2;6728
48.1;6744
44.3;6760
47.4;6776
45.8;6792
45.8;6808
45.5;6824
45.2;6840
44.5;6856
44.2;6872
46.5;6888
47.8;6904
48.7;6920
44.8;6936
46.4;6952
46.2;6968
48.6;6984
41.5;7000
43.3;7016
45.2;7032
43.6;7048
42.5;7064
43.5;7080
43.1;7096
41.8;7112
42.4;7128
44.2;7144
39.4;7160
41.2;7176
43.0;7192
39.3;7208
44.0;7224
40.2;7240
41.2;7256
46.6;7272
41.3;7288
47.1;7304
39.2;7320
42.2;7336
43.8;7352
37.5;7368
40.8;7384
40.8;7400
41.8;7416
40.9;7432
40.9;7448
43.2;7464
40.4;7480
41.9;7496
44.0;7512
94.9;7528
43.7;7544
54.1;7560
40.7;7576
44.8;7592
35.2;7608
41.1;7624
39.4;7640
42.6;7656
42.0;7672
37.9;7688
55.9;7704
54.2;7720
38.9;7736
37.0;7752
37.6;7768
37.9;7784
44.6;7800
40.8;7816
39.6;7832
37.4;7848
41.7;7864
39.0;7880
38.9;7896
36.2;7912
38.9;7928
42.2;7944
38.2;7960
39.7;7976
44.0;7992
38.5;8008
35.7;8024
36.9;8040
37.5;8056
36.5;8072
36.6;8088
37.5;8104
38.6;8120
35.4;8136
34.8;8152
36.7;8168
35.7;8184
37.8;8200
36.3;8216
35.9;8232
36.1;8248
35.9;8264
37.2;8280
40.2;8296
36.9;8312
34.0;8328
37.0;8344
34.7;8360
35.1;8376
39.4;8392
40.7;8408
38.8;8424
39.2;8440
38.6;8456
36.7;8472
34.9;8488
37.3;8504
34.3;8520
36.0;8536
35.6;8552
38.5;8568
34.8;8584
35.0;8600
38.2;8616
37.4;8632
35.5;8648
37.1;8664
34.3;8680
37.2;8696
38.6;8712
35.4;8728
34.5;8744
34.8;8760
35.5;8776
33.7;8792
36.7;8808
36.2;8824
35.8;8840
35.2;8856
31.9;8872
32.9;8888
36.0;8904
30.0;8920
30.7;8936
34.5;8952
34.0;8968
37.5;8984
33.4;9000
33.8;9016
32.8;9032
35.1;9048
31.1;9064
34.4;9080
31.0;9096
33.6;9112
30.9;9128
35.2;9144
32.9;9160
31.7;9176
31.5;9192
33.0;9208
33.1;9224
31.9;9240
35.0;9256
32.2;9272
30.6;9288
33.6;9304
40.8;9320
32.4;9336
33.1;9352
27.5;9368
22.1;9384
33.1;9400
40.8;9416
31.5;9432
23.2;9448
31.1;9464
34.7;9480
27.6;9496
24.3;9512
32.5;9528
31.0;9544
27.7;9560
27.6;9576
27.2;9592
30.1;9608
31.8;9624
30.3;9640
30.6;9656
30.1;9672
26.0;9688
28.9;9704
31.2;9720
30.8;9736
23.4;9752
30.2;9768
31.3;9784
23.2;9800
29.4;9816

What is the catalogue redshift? 0.15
